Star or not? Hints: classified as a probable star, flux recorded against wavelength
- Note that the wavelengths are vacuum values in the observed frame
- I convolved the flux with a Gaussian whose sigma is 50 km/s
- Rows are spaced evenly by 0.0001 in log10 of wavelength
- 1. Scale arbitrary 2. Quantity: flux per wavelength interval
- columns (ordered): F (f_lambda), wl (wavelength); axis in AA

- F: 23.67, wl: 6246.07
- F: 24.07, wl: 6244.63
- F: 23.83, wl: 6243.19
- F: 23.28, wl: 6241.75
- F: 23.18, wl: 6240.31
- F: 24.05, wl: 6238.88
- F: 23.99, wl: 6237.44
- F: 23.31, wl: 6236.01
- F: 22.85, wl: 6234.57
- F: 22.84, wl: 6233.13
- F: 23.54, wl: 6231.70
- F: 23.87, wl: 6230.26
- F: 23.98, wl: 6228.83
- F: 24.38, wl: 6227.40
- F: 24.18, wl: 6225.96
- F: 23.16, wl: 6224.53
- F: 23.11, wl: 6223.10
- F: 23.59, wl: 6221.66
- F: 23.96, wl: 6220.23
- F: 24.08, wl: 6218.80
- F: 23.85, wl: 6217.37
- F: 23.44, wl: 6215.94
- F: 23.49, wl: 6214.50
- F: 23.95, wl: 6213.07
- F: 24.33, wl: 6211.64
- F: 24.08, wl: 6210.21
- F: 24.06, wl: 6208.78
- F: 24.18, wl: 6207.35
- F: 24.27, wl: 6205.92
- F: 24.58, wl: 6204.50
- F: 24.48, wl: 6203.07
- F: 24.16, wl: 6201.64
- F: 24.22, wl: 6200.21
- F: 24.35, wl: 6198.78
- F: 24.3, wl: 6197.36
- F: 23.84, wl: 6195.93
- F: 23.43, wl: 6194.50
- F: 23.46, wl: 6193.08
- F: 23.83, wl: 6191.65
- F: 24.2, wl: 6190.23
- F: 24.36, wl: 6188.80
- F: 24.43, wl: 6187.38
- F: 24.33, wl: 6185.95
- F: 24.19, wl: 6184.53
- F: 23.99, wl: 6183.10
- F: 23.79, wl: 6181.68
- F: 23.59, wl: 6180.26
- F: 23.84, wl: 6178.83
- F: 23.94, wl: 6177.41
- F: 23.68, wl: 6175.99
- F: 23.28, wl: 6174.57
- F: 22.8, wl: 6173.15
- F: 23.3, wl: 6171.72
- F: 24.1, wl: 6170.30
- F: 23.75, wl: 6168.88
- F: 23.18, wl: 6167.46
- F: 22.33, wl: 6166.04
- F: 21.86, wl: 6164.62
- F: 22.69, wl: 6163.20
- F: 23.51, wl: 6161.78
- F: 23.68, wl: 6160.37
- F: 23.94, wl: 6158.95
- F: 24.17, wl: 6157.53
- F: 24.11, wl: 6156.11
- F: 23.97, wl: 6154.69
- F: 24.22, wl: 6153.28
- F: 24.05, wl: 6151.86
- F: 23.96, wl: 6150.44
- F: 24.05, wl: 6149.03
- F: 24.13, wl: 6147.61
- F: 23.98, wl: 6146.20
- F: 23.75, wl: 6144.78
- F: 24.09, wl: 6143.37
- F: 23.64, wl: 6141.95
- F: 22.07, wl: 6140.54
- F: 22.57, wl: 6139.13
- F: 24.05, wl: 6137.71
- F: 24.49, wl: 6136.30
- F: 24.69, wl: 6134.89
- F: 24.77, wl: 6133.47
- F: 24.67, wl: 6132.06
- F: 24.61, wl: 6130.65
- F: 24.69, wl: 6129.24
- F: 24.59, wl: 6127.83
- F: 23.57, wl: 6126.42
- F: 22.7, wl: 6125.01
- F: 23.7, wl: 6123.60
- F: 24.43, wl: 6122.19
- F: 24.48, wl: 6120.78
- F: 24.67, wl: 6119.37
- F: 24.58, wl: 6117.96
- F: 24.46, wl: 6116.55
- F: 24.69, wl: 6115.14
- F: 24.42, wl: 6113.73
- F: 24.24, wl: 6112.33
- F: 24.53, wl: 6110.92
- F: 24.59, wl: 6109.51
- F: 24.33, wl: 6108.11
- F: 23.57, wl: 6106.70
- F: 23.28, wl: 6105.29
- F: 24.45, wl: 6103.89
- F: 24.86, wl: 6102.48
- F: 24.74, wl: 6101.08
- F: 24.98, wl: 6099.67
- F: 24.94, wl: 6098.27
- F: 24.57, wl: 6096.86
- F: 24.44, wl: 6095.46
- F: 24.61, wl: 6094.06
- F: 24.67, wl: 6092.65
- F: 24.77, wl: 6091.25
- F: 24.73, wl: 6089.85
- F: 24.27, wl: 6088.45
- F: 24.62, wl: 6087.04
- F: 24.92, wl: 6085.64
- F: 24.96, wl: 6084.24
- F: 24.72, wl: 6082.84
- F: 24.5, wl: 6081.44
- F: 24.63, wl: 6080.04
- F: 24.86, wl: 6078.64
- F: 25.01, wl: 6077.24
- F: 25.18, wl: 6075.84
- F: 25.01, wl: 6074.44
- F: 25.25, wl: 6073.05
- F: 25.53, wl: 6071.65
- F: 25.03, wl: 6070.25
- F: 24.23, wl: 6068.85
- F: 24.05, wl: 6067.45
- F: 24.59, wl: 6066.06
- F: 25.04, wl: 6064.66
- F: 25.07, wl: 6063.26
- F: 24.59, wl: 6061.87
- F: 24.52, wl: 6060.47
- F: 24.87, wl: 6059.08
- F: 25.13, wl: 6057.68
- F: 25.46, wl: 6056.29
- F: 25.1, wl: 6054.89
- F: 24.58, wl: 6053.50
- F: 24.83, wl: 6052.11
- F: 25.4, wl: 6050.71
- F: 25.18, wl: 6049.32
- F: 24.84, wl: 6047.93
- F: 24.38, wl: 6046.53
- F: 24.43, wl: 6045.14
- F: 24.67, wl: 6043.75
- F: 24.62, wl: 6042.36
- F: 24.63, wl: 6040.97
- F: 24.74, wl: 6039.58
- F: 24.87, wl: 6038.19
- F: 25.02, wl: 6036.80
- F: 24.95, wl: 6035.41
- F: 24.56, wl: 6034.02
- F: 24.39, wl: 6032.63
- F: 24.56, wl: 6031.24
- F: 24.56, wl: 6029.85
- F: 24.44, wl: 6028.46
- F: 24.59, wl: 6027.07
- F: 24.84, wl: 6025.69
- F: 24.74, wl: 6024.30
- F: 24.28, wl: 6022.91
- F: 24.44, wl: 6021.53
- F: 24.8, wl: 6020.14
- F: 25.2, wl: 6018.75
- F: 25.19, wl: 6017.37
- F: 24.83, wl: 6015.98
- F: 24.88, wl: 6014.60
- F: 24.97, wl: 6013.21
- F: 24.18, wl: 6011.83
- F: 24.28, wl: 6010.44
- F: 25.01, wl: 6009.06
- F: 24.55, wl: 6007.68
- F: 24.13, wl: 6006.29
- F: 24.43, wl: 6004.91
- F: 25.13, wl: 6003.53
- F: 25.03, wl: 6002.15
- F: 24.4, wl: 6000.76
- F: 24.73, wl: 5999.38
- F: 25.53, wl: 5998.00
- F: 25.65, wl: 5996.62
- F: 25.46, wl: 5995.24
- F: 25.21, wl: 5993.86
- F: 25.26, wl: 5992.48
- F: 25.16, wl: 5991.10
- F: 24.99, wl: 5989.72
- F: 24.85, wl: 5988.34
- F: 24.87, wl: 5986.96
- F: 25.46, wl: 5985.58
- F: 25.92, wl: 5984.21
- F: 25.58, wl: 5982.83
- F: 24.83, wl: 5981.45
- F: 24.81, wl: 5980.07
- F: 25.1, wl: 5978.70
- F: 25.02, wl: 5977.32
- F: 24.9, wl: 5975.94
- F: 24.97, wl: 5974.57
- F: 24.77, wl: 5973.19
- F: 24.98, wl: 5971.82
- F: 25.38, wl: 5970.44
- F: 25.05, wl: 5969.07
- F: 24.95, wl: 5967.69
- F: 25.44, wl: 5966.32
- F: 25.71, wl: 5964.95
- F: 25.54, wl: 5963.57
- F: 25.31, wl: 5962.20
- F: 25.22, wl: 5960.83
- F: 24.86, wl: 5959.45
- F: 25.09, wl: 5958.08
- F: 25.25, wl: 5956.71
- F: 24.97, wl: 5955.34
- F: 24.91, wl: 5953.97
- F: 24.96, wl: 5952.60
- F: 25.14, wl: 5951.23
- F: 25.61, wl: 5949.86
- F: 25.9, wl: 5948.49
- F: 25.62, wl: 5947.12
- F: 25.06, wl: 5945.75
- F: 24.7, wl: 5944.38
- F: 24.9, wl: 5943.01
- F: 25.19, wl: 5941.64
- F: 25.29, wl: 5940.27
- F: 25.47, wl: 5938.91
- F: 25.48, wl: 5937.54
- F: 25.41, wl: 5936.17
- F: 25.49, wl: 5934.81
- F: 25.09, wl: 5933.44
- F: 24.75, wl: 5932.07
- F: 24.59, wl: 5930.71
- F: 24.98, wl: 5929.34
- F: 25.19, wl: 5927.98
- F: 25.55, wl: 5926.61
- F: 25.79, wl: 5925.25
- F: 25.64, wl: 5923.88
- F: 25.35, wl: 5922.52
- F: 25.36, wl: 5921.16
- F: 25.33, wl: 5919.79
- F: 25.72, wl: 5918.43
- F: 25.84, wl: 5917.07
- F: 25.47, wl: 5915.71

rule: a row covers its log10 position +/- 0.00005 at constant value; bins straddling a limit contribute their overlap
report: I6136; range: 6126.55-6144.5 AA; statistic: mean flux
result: 24.1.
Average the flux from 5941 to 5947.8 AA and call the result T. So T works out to 25.1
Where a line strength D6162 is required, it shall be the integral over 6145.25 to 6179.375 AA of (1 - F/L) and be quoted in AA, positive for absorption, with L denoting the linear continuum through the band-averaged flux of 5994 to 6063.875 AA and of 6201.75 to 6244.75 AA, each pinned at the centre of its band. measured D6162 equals 0.7 AA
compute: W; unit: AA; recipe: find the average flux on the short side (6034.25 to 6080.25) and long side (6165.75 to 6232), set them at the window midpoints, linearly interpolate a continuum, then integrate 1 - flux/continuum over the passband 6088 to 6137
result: 0.1 AA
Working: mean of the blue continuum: 24.9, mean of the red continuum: 23.9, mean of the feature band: 24.4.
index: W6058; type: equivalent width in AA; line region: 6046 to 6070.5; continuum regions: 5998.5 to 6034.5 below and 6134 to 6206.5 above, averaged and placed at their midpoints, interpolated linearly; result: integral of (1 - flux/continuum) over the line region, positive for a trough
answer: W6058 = -0.4 AA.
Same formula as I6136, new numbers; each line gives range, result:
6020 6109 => 24.7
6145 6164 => 23.9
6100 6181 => 23.9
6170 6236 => 23.9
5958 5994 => 25.2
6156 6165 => 23.4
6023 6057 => 24.8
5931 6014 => 25.1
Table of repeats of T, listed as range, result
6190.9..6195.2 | 23.6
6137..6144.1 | 23.3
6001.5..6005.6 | 24.9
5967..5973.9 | 25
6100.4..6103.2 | 24.8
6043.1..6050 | 24.7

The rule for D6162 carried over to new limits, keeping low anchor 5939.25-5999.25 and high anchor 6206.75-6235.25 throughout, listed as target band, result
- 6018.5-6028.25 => 0.09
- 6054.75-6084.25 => -0.31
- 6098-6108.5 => 0.02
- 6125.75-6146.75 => 0.19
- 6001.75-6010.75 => 0.12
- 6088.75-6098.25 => -0.06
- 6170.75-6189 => 0.14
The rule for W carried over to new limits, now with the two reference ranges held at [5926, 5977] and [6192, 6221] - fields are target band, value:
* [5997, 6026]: 0.2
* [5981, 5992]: -0.1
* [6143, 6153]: 0.1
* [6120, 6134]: 0.1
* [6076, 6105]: -0.2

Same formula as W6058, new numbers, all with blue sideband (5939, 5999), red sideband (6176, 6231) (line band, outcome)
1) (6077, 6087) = -0.1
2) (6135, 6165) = 0.7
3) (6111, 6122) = 0.0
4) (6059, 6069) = 0.0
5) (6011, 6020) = 0.0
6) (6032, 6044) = 0.1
